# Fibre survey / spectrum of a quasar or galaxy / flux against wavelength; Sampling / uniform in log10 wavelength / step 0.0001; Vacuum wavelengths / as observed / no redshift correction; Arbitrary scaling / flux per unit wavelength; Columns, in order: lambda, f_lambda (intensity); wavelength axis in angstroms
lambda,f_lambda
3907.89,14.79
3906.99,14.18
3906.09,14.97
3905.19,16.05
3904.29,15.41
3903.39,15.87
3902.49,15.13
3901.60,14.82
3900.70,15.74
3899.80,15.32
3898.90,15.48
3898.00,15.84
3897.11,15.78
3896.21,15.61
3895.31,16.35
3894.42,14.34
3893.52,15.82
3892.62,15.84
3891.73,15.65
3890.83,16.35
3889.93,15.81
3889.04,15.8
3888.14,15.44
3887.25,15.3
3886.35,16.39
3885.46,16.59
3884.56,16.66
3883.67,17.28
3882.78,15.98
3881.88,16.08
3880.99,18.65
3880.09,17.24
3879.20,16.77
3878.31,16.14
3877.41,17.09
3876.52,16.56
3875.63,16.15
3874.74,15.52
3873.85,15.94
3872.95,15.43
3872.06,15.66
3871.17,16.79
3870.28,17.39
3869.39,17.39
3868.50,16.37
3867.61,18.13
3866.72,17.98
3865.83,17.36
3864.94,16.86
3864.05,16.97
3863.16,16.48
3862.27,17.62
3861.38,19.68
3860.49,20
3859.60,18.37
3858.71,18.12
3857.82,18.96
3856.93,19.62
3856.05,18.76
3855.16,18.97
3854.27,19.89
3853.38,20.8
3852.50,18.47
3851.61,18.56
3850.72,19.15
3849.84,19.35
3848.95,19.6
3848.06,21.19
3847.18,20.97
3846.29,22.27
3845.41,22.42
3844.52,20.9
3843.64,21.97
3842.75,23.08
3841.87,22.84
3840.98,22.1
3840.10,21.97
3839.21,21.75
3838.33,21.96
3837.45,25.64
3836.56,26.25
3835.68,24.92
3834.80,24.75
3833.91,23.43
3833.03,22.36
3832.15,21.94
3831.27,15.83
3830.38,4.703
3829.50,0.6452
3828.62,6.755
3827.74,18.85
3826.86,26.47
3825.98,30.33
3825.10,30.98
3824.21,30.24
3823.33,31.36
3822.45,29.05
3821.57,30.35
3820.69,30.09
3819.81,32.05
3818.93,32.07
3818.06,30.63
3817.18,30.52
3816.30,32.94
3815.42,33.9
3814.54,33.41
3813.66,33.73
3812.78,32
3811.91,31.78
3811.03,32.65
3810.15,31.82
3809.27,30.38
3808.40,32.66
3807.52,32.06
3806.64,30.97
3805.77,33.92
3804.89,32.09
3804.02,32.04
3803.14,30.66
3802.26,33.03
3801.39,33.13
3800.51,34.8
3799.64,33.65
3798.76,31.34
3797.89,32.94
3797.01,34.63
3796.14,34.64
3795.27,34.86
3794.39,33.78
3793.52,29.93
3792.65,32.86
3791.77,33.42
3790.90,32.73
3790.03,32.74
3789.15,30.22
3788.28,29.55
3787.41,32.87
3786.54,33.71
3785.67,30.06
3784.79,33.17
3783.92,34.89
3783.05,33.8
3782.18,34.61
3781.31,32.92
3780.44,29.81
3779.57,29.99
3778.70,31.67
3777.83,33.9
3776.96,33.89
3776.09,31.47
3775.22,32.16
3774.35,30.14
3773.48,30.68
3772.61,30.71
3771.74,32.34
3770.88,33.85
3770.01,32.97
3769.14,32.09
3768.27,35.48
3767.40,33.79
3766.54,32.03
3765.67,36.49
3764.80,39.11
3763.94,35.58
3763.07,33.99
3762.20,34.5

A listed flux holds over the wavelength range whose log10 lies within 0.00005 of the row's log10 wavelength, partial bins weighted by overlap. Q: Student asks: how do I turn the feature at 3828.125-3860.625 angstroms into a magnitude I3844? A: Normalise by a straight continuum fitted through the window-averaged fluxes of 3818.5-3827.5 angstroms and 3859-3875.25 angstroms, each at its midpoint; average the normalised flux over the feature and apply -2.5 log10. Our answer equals 0.19 mag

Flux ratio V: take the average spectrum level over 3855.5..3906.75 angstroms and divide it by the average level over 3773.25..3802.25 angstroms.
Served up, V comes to 0.51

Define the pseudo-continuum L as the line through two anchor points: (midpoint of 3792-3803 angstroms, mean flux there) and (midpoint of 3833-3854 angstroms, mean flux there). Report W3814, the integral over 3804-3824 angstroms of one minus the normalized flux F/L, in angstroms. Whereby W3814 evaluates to -1.9 angstroms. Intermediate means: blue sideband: 33.2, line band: 31.8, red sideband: 21.9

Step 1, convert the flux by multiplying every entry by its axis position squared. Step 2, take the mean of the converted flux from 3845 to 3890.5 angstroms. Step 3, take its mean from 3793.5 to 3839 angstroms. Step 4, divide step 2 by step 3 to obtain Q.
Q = 0.64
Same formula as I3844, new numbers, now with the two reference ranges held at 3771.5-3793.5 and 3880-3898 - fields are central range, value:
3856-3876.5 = 0.13 mag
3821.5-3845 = 0.11 mag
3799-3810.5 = -0.13 mag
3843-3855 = 0.09 mag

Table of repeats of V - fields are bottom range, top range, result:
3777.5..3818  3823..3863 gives 0.64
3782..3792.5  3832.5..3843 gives 0.72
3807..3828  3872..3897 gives 0.52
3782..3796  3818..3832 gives 0.72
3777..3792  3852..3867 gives 0.57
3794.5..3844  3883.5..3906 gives 0.57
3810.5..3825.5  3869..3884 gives 0.52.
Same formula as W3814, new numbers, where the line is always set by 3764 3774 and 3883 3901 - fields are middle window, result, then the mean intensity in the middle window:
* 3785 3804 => -1.71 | 32.6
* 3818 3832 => 1.20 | 23.5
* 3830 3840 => 1.11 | 21.3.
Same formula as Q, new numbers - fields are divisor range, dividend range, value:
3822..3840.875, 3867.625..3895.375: 0.76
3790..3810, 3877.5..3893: 0.52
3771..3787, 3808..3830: 0.90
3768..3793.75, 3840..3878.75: 0.60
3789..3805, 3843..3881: 0.58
